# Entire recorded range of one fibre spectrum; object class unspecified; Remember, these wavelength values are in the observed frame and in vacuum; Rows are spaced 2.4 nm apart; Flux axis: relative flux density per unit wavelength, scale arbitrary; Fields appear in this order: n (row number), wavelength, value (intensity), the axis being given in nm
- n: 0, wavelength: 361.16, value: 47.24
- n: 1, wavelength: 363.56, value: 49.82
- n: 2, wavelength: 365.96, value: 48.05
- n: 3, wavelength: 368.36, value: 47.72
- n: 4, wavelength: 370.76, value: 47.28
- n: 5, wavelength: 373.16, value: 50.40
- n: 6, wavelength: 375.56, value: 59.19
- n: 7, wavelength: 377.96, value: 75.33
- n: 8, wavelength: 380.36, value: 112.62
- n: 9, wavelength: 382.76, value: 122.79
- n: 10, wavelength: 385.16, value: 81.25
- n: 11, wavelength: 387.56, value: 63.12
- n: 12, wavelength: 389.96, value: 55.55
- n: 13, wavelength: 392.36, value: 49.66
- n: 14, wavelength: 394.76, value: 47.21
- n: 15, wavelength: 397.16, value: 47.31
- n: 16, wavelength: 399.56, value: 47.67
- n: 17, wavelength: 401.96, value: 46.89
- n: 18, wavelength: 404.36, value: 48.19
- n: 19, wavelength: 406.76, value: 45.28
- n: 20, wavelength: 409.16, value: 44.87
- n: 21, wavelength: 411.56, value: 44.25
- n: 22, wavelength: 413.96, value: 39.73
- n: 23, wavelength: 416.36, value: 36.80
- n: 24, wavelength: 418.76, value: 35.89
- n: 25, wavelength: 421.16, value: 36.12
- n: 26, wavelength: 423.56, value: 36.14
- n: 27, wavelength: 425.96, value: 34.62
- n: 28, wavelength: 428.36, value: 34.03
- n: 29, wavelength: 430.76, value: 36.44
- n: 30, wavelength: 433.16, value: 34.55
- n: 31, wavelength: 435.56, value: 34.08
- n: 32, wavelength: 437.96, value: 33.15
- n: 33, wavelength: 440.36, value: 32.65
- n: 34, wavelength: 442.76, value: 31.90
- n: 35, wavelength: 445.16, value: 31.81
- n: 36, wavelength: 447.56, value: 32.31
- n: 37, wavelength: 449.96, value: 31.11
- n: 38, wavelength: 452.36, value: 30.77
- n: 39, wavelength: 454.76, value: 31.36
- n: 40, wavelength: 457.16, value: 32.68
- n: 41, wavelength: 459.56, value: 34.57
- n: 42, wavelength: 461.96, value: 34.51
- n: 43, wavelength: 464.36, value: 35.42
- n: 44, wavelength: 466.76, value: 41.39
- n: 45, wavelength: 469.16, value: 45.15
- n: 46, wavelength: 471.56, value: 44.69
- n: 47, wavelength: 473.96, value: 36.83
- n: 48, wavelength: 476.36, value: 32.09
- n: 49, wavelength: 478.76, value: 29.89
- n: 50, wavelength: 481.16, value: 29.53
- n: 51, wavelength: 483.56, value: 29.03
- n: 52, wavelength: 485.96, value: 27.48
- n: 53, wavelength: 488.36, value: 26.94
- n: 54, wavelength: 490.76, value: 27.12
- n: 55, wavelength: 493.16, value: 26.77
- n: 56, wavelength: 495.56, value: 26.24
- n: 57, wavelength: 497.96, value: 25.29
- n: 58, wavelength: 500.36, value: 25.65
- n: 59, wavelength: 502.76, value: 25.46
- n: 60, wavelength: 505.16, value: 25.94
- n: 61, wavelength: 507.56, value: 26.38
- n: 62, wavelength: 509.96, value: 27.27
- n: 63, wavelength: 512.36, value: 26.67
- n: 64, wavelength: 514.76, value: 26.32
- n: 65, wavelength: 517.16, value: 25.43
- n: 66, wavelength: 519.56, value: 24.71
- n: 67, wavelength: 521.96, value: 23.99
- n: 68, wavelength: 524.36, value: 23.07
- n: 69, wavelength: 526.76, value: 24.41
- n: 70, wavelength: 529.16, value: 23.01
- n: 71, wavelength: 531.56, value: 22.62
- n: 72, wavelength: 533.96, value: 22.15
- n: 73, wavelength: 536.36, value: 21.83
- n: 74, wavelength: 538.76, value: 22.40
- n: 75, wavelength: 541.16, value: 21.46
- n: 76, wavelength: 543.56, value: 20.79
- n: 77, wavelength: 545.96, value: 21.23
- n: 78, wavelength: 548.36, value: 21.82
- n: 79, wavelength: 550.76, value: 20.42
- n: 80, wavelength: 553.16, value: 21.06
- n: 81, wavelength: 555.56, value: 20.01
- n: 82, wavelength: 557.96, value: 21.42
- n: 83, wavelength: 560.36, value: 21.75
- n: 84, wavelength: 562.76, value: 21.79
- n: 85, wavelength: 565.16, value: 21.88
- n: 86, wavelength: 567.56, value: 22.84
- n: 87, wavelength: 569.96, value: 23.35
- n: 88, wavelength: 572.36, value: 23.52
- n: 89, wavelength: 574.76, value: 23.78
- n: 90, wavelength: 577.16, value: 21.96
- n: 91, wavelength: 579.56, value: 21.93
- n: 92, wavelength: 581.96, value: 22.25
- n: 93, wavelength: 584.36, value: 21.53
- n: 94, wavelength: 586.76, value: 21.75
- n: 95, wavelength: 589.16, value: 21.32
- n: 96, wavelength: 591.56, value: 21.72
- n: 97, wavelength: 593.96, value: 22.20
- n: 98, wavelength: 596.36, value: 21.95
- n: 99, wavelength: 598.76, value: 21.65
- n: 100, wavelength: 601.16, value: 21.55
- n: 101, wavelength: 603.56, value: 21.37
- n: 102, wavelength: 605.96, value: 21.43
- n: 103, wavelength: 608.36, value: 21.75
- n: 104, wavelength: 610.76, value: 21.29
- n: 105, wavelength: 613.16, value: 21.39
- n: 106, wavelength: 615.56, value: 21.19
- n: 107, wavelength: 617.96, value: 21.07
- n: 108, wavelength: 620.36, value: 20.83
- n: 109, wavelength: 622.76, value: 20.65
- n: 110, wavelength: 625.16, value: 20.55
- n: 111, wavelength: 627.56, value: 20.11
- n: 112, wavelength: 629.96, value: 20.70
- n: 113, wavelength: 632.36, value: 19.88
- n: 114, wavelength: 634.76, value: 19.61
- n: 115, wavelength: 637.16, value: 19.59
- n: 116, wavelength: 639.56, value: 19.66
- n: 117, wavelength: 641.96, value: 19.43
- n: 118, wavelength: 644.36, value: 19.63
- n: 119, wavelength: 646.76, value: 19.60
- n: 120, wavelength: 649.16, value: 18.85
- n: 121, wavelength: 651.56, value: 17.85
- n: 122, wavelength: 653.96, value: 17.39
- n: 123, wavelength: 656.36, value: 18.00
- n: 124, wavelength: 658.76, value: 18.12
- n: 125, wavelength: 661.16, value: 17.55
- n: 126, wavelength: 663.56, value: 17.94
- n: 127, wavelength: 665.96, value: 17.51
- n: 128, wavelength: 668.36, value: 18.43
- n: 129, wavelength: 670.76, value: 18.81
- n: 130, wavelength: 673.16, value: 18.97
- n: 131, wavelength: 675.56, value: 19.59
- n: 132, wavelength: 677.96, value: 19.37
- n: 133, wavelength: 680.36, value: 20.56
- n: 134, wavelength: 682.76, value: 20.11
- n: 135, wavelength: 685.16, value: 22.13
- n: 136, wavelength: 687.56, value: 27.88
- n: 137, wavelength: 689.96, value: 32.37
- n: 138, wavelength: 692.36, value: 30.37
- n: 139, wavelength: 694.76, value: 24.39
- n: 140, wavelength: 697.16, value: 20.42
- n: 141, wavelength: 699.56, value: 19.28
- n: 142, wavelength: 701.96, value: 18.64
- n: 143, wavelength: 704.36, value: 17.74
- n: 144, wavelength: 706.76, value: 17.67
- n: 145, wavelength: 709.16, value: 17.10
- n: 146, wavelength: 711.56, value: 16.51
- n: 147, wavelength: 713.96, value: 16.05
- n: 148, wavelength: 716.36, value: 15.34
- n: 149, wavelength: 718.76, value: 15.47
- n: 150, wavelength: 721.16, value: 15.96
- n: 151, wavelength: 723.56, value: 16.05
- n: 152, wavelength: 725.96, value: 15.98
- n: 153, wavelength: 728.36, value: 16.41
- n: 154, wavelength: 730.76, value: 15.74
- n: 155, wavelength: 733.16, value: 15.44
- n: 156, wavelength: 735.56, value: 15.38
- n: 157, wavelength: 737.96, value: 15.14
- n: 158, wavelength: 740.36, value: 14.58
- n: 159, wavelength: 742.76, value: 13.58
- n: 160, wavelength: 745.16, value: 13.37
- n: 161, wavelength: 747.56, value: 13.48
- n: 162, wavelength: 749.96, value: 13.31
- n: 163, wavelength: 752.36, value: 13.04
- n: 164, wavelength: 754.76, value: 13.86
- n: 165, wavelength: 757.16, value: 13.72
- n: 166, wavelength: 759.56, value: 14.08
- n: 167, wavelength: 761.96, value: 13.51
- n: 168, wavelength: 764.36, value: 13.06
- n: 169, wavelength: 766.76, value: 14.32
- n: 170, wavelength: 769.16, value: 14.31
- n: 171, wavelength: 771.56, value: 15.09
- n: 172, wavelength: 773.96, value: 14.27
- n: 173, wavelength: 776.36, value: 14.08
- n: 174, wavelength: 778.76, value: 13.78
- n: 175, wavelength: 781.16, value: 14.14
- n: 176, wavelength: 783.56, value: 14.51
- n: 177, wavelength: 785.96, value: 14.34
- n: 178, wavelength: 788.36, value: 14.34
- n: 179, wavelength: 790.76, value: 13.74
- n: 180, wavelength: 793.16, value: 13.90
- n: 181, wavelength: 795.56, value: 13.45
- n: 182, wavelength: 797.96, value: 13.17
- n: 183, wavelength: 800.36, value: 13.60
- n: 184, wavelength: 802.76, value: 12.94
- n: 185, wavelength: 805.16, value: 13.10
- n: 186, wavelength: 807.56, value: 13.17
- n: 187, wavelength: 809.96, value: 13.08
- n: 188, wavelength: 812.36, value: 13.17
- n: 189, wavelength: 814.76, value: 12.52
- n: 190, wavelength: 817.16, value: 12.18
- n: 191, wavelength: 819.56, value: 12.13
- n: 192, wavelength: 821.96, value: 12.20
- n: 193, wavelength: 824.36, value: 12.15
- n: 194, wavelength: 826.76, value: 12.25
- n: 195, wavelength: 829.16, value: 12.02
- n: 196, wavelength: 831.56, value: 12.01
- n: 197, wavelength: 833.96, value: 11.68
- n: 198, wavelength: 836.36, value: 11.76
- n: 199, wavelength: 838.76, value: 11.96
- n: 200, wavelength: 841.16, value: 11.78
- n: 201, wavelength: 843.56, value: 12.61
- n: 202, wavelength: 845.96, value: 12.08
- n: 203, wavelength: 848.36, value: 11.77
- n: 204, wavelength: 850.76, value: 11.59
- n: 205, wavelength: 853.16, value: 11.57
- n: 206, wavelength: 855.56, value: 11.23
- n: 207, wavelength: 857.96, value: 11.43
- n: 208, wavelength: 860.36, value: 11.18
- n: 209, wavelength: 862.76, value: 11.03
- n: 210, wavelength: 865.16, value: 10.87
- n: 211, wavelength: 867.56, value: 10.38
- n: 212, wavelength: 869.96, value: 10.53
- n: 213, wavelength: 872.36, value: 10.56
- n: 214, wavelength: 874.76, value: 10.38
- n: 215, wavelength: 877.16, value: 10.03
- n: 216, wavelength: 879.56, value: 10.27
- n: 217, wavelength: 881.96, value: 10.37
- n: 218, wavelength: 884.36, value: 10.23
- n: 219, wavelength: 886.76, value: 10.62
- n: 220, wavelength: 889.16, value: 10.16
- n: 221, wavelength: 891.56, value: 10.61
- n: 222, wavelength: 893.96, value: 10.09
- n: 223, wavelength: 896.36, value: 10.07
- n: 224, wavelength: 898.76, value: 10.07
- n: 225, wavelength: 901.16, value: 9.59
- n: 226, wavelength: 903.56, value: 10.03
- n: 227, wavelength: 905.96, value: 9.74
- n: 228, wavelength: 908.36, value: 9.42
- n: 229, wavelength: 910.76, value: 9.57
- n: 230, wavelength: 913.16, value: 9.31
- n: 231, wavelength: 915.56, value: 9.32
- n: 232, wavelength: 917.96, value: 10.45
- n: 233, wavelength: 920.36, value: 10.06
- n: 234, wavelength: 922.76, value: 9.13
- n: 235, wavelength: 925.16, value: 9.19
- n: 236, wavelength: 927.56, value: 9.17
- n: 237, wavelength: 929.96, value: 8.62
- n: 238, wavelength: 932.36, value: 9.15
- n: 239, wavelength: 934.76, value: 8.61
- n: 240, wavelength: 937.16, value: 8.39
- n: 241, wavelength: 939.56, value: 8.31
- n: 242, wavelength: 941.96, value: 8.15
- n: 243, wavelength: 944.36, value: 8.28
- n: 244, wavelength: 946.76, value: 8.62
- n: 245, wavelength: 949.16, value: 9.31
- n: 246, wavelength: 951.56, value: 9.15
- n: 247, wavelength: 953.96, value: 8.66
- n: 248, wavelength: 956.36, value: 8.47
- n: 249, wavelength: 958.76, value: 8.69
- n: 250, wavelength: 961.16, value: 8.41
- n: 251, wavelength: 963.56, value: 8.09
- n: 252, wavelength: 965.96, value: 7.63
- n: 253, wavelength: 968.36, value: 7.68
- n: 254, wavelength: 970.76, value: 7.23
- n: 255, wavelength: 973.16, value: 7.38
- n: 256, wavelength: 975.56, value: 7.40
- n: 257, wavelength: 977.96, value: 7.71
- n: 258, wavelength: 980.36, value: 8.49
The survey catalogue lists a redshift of 1.47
